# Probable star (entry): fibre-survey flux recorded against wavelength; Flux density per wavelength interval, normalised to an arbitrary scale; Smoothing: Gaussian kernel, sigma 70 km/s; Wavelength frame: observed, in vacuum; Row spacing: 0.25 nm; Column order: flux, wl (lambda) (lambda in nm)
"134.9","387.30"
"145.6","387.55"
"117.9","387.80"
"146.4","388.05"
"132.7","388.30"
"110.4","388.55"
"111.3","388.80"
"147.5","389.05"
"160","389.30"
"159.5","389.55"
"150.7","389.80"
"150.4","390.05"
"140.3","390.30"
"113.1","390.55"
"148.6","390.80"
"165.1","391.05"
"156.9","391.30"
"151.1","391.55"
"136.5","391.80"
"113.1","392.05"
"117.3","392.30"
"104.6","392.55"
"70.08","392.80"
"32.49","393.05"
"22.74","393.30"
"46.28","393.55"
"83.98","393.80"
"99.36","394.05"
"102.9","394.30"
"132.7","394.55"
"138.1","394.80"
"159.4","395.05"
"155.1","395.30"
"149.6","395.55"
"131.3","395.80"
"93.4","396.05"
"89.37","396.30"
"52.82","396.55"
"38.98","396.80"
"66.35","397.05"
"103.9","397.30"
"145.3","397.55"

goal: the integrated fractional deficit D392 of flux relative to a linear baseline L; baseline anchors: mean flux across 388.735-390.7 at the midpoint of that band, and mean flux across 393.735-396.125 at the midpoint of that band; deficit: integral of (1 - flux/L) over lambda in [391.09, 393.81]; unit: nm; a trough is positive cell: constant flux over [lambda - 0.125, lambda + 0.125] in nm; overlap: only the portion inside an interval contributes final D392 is 0.77 nm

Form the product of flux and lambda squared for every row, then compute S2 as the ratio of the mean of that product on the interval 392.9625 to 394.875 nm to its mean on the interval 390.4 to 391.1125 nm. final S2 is 0.59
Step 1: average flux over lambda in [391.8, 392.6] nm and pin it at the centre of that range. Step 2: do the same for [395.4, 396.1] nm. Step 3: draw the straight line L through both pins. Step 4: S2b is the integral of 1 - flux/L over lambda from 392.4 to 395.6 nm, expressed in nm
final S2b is 0.65 nm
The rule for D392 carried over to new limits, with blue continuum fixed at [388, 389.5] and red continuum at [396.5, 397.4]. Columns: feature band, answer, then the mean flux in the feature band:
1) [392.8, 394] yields 0.54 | 52.2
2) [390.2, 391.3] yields -0.24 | 144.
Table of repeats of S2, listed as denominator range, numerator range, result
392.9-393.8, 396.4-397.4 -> 1.59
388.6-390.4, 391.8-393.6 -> 0.55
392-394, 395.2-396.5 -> 1.65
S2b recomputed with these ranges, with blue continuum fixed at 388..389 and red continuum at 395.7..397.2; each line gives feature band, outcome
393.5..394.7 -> -0.07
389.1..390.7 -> -0.39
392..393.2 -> 0.20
